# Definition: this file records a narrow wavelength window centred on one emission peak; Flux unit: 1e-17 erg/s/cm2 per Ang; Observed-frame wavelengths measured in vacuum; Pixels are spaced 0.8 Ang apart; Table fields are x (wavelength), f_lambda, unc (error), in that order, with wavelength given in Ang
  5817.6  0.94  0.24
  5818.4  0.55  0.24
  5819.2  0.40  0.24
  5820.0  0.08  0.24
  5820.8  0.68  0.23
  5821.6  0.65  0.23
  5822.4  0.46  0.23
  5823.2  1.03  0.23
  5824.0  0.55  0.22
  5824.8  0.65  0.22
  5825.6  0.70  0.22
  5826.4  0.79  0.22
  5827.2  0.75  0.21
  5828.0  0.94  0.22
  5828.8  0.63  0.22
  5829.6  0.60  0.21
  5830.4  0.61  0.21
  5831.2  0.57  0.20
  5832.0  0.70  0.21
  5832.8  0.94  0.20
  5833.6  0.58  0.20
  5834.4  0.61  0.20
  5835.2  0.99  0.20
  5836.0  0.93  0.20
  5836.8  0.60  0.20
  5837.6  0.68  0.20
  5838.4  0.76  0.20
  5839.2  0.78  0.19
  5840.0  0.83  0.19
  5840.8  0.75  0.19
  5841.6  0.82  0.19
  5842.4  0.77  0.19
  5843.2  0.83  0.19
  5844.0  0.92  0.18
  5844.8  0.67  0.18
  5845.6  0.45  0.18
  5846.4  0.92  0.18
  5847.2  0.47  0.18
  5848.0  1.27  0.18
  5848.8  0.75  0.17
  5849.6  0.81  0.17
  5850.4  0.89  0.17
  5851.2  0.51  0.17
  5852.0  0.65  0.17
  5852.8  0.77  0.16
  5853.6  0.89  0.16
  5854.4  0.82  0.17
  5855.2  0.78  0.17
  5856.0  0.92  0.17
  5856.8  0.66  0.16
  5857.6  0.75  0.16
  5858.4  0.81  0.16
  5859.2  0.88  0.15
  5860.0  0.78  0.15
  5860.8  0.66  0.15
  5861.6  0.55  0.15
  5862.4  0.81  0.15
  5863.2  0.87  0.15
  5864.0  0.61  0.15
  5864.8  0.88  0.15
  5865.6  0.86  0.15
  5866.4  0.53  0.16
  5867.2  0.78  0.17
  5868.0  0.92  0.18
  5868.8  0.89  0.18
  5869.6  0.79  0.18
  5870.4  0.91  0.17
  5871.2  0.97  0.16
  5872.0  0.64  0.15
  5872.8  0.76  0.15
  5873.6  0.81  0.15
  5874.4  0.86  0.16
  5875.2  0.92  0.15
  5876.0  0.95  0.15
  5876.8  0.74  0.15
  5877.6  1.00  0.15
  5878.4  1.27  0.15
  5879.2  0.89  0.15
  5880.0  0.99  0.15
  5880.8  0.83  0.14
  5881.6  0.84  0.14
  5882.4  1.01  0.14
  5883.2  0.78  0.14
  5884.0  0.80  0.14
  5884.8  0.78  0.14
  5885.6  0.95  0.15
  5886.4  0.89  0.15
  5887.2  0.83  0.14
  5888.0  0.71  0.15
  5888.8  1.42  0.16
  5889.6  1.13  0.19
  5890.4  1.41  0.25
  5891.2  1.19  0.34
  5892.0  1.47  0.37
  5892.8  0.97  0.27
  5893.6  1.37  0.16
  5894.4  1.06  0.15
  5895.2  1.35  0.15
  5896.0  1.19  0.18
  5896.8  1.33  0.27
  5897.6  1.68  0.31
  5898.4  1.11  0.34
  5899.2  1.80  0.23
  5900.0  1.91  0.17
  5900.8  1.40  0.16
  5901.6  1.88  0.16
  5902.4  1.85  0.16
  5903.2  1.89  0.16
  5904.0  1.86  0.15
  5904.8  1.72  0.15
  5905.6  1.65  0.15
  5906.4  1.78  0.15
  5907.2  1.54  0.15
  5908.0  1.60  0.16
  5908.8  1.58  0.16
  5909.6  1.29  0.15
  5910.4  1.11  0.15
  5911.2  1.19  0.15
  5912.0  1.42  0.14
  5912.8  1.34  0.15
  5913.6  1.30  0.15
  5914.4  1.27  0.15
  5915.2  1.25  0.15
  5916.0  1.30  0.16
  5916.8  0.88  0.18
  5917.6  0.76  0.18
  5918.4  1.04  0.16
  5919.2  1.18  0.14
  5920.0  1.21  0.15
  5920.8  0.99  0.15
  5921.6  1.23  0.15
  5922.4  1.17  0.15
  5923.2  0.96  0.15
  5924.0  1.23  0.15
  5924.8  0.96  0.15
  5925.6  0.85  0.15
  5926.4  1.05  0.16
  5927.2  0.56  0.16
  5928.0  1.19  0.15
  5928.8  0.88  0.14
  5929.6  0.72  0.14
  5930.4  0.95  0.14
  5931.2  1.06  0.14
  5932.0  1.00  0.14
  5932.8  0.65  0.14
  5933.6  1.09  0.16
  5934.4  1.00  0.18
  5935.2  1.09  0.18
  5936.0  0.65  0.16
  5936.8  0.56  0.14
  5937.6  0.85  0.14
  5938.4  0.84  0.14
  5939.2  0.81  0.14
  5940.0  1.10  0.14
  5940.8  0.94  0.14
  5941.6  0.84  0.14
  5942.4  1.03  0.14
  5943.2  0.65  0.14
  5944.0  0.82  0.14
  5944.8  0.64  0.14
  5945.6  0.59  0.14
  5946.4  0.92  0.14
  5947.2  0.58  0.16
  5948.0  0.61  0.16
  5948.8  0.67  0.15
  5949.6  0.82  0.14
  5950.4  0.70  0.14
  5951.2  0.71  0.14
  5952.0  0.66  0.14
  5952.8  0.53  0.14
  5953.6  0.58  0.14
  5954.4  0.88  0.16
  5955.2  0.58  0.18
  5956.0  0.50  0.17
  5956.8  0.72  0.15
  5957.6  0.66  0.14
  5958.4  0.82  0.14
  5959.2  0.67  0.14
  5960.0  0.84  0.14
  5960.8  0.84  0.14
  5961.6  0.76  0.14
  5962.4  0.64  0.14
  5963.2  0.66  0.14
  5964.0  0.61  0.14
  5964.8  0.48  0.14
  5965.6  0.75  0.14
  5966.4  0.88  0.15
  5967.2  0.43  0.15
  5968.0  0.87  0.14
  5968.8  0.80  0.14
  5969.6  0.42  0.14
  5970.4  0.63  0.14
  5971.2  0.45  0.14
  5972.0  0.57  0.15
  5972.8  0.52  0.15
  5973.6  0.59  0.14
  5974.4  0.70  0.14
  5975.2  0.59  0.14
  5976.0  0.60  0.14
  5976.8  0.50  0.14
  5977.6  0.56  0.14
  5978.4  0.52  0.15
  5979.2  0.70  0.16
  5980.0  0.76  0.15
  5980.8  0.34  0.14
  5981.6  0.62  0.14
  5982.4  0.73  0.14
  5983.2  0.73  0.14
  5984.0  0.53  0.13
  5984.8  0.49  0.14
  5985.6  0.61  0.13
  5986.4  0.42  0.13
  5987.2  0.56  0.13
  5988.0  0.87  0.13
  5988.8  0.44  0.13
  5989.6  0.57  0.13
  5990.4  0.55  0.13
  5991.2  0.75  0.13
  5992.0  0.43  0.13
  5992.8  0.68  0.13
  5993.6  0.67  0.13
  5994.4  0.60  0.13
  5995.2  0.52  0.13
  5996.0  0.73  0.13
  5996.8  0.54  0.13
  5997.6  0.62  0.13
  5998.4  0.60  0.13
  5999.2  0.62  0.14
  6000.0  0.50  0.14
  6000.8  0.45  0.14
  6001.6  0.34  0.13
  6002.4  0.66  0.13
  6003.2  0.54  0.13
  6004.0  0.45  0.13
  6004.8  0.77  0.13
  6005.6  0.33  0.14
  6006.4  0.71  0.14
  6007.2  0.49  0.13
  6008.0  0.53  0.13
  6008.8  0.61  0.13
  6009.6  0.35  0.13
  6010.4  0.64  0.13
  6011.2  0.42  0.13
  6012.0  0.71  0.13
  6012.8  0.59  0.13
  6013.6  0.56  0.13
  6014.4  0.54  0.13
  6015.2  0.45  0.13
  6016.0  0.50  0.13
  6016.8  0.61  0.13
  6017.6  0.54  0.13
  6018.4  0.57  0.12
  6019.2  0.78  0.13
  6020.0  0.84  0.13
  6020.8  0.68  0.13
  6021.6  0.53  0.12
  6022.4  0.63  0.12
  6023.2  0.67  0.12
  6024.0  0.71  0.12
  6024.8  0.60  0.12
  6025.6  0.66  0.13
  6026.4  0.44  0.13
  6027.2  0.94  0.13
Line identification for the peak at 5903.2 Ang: C III]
